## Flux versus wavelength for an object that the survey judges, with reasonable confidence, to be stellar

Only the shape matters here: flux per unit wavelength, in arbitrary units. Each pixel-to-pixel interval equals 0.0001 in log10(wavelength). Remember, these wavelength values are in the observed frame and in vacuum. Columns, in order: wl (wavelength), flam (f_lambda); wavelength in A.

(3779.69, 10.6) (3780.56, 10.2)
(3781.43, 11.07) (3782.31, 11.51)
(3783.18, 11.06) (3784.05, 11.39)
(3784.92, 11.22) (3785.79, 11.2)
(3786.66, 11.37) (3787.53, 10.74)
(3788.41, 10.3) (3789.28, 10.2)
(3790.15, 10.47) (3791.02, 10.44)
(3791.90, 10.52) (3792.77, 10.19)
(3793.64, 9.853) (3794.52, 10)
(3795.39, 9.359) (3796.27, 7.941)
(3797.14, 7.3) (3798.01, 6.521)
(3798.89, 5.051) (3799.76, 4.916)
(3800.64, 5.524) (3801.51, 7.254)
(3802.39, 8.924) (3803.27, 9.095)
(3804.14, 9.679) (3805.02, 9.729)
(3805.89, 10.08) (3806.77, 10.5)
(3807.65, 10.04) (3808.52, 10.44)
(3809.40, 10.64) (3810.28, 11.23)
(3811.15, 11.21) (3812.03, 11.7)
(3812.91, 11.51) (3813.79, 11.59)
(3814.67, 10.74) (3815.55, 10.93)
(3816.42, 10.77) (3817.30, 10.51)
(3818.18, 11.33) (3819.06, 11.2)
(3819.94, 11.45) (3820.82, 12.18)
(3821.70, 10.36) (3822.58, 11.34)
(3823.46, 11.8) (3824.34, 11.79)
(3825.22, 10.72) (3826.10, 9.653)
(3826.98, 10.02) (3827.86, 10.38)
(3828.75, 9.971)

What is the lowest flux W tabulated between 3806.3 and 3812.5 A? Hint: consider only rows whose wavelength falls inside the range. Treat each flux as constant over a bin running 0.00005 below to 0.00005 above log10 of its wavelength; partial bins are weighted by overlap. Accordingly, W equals 10.04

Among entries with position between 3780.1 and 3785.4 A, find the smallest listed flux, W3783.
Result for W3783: 10.2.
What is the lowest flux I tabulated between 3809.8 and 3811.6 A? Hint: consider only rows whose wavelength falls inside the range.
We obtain 11.21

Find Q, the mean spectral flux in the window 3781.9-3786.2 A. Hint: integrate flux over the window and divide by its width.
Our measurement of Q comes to 11.3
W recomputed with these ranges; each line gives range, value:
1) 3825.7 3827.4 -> 9.653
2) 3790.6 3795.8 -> 9.359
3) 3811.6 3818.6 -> 10.51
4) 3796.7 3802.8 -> 4.916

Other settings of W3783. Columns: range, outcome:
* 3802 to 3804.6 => 8.924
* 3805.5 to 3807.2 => 10.08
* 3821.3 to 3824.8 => 10.36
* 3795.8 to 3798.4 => 6.521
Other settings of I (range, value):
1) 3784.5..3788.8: 10.3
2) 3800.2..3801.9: 5.524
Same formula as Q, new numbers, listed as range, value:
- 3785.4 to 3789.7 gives 10.8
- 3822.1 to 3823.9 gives 11.5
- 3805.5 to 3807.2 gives 10.3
